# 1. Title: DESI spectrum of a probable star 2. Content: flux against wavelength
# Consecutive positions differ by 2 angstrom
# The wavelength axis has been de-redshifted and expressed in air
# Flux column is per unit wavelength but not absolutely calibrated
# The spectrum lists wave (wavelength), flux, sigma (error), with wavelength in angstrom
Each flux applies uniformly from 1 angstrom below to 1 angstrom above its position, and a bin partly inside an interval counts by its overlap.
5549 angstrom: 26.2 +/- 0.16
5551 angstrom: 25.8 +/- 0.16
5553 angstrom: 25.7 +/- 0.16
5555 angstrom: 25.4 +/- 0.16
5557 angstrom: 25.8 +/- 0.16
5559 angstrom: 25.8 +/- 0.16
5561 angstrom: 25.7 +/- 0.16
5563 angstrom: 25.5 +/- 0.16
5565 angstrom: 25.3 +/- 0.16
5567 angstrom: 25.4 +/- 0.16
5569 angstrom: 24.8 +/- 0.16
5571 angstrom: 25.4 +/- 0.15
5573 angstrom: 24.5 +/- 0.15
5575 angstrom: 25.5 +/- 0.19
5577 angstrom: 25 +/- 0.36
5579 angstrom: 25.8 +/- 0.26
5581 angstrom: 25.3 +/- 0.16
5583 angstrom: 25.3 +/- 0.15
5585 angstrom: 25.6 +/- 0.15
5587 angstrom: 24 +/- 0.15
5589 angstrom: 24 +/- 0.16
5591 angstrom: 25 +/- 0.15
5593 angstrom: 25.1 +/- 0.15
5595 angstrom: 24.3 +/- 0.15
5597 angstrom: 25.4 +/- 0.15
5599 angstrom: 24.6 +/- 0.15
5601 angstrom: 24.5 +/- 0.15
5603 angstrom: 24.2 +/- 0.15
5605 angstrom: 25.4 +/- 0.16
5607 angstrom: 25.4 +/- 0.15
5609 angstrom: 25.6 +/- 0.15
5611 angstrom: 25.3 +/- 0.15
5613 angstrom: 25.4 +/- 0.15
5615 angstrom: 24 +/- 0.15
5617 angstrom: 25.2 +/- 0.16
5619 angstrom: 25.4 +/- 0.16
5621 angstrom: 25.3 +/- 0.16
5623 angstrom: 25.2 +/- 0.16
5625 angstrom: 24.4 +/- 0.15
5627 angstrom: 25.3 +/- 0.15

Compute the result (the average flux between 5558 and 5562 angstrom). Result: 25.8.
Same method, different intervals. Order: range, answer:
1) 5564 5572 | 25.2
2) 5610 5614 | 25.4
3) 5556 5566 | 25.6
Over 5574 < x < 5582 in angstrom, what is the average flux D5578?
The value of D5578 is 25.4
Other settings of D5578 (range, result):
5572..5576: 25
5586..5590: 24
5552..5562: 25.7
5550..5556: 25.6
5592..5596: 24.7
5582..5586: 25.5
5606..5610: 25.5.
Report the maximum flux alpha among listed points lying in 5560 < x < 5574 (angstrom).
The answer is 25.7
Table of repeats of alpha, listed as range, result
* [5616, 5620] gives 25.4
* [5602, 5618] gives 25.6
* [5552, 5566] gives 25.8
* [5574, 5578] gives 25.5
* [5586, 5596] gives 25.1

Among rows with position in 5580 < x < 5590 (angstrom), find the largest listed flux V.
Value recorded 25.6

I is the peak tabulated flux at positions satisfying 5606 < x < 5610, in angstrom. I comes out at 25.6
